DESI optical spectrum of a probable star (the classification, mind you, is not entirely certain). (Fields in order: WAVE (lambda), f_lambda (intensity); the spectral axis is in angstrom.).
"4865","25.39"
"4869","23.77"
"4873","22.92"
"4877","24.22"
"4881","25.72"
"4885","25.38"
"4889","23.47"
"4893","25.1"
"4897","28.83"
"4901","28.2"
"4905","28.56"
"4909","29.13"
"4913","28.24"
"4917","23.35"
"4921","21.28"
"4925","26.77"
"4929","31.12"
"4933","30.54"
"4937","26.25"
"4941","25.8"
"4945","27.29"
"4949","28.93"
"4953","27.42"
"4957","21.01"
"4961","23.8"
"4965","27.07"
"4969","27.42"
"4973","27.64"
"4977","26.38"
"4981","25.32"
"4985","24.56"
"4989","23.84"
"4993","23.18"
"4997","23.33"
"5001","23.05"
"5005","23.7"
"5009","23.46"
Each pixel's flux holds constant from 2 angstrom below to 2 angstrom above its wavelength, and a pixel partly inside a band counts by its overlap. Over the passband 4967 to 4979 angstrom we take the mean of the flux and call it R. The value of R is 27.1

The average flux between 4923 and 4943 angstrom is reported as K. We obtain 28.1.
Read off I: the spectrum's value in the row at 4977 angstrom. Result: 26.38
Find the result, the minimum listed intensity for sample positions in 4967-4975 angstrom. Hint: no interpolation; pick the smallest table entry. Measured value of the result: 27.42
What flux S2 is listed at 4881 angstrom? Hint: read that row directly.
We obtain 25.72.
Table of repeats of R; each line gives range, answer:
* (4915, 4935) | 26.6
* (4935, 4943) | 26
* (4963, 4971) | 27.2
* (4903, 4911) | 28.8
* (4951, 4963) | 24.1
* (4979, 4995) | 24.2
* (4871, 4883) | 24.3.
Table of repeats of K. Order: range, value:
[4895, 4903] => 28.5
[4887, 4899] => 25.8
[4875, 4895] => 24.8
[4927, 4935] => 30.8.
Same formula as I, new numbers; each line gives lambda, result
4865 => 25.39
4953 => 27.42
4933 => 30.54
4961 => 23.8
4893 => 25.1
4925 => 26.77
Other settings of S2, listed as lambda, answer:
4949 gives 28.93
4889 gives 23.47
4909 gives 29.13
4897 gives 28.83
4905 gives 28.56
